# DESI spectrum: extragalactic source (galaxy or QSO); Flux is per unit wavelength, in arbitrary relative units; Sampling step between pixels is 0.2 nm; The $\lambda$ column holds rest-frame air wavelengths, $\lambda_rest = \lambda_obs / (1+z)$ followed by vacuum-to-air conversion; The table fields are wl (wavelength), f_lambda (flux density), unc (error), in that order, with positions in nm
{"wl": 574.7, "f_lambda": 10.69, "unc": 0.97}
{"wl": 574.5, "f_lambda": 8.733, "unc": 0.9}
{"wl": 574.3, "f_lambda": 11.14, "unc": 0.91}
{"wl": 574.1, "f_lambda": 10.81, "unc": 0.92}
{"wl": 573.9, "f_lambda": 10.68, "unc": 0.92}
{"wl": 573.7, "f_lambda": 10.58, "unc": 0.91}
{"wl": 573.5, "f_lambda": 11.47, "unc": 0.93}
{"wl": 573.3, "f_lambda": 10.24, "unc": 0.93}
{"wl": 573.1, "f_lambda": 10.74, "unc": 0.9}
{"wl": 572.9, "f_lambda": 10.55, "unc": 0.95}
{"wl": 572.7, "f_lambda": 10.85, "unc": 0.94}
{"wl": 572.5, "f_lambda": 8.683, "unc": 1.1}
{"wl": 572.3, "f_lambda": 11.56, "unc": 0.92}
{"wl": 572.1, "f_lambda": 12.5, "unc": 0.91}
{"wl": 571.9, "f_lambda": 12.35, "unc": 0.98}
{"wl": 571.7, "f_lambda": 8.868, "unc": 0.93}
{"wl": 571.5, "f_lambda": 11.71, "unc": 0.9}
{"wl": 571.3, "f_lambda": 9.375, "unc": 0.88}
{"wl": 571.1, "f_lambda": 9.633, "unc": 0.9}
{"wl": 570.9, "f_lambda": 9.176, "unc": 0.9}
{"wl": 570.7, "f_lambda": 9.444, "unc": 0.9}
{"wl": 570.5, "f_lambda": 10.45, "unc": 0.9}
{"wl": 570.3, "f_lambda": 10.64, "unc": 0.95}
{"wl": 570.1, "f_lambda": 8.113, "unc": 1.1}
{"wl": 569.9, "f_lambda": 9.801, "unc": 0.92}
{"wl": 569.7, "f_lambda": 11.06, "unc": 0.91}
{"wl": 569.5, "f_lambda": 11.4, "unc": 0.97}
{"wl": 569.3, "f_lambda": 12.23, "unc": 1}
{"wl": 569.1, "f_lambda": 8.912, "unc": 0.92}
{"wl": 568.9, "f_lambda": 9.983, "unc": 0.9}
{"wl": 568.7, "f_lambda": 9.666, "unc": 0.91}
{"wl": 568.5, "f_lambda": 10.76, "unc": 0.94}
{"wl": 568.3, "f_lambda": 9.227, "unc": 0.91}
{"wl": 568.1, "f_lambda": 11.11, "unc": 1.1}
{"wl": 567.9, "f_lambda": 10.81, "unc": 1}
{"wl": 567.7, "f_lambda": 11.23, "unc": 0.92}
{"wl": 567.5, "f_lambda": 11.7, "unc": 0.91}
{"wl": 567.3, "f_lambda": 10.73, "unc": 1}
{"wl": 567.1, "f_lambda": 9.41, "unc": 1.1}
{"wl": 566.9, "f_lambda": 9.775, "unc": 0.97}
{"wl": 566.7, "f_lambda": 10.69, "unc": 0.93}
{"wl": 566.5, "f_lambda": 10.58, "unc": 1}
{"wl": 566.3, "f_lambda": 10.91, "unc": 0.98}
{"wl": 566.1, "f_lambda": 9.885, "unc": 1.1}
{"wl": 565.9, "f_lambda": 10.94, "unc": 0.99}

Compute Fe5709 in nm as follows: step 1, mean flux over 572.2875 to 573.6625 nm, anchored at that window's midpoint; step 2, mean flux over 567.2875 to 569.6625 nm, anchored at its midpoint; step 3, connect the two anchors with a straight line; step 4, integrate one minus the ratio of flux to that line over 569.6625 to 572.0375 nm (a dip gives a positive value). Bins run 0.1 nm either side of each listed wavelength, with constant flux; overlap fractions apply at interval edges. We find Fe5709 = 0.12 nm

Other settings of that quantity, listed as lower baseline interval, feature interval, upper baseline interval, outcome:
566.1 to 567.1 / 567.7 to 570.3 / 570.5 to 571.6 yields -0.05 nm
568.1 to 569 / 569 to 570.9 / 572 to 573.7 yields 0.02 nm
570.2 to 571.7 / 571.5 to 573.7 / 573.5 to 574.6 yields -0.12 nm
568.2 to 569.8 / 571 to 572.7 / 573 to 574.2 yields 0.00 nm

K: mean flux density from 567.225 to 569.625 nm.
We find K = 10.6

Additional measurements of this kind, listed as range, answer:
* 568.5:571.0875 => 10.1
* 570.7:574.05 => 10.5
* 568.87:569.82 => 10.8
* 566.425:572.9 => 10.4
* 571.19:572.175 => 10.9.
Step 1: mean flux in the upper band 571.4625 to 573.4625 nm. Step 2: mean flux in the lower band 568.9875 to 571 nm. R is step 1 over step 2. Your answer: 1.07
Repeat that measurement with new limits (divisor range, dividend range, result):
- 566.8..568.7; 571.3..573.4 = 1.02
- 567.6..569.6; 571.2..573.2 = 1.02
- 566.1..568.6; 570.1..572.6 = 0.97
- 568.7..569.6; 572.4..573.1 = 0.96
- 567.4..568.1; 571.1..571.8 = 0.88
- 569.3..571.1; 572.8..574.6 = 1.04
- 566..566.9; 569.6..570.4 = 0.95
